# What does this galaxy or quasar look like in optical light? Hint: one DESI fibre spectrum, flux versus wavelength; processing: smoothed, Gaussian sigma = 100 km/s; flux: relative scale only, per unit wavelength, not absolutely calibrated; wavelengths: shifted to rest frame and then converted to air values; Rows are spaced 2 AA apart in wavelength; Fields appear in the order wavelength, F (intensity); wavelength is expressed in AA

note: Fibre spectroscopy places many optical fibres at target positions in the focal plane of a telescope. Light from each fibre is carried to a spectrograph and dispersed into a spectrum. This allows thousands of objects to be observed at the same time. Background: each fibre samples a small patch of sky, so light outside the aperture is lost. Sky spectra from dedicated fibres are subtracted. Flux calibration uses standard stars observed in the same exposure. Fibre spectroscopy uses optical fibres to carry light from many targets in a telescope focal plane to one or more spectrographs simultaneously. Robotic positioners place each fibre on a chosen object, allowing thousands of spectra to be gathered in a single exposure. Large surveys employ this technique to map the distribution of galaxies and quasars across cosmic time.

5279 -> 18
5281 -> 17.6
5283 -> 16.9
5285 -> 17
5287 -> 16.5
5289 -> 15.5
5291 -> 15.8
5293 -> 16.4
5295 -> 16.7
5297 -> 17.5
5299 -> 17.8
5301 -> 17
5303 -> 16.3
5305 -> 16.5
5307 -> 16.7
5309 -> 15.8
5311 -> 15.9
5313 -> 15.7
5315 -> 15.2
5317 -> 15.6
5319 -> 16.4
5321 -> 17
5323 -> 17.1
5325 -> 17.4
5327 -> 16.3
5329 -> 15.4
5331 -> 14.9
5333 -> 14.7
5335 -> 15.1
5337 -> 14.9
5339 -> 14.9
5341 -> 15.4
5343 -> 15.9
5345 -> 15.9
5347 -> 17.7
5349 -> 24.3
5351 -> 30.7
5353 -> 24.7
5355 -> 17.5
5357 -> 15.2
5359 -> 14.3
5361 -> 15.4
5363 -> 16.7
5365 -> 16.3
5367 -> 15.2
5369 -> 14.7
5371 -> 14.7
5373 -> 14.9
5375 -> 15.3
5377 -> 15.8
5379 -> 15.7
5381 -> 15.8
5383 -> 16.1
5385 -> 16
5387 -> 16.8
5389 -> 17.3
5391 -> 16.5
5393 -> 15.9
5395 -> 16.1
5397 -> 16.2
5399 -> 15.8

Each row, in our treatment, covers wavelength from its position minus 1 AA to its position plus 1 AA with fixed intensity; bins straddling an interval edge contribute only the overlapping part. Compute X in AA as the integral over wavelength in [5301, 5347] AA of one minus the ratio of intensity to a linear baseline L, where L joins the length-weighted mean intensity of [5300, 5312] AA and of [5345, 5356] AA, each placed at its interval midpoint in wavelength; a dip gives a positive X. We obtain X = 6.6 AA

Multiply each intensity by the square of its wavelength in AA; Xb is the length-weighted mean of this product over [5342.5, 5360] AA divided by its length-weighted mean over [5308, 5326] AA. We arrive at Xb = 1.2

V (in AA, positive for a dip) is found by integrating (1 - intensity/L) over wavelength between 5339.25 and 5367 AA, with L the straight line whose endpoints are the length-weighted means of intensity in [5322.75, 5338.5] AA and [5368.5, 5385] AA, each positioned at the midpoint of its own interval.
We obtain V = -4.8 AA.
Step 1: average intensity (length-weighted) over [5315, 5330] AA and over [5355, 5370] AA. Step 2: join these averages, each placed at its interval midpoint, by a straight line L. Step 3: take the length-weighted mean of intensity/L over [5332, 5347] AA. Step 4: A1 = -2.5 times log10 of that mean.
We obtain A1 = 0.04 mag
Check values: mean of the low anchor 16.4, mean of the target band 15.4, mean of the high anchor 15.5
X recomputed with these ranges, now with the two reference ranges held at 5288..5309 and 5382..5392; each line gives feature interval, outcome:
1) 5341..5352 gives -2.55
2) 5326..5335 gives 0.69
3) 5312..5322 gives 0.36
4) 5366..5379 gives 1.10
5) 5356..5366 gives 0.59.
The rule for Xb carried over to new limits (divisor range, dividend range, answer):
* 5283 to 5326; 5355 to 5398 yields 0.99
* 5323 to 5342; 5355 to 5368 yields 1.02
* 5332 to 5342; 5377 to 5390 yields 1.10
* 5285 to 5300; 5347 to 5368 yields 1.17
